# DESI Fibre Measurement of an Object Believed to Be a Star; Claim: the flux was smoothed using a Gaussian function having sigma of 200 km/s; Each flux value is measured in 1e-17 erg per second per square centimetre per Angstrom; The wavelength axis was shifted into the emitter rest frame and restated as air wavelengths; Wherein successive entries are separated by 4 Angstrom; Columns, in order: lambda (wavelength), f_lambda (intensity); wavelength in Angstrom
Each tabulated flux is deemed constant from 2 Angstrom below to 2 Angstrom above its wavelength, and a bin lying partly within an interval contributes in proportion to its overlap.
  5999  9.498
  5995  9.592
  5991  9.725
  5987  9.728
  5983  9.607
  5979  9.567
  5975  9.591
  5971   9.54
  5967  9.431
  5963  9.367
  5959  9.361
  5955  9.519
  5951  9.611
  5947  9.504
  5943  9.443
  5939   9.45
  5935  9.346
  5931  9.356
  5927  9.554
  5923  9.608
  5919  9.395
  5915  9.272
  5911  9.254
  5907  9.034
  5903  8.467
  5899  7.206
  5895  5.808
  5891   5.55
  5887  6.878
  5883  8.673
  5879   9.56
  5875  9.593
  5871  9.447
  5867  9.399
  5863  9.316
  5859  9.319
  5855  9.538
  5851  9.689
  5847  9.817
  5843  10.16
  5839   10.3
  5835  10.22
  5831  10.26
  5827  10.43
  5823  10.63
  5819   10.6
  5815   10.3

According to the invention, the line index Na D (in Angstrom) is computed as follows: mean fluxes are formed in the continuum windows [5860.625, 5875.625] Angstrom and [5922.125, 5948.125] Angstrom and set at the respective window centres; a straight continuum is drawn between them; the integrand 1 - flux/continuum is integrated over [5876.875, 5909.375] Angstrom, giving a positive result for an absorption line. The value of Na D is 6.1 Angstrom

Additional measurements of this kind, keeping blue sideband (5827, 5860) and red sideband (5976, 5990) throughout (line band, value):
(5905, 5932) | 1.20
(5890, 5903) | 4.29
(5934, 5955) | 0.53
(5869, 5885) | 0.92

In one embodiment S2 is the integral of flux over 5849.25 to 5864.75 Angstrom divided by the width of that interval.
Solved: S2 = 9.46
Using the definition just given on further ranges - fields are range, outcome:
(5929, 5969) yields 9.44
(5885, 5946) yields 8.52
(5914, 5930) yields 9.46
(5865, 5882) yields 9.45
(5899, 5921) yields 8.91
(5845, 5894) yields 8.84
